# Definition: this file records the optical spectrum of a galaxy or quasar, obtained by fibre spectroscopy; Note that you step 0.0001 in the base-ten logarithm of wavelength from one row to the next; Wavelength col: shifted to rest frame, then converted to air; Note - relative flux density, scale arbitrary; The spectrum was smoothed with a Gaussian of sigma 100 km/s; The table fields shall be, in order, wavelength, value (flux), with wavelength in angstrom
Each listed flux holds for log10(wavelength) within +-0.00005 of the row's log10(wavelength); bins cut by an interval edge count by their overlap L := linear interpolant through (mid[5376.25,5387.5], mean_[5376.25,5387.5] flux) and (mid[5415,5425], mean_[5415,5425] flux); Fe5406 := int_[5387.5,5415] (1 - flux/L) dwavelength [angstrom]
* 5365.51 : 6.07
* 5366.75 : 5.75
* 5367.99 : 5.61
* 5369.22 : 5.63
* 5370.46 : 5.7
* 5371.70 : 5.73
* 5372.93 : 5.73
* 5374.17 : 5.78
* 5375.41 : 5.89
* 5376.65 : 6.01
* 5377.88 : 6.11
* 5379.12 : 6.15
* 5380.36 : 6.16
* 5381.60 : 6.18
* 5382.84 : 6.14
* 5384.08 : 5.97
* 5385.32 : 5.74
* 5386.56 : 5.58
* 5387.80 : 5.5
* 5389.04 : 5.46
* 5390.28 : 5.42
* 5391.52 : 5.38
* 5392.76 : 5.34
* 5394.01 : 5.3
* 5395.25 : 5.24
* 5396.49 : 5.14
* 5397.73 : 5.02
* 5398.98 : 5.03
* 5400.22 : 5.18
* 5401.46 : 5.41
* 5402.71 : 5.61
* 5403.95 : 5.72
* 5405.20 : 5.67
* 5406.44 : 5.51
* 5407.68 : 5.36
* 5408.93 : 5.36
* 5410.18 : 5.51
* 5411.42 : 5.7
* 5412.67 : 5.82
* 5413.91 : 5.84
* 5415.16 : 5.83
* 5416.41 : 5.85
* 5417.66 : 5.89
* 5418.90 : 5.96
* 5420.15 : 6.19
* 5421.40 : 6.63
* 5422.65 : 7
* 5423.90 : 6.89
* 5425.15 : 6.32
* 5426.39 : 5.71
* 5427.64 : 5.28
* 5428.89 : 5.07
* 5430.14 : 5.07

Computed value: 3.2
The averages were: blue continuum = 5.99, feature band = 5.44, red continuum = 6.3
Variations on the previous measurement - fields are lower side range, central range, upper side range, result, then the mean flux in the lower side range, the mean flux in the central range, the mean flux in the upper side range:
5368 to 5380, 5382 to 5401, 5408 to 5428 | 1.51 angstrom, 5.86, 5.44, 5.99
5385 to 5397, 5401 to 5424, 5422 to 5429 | -0.02 angstrom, 5.4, 5.86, 6.12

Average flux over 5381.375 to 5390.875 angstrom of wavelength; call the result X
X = 5.73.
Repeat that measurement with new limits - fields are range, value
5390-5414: 5.42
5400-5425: 5.87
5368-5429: 5.73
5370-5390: 5.86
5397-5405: 5.34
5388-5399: 5.28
